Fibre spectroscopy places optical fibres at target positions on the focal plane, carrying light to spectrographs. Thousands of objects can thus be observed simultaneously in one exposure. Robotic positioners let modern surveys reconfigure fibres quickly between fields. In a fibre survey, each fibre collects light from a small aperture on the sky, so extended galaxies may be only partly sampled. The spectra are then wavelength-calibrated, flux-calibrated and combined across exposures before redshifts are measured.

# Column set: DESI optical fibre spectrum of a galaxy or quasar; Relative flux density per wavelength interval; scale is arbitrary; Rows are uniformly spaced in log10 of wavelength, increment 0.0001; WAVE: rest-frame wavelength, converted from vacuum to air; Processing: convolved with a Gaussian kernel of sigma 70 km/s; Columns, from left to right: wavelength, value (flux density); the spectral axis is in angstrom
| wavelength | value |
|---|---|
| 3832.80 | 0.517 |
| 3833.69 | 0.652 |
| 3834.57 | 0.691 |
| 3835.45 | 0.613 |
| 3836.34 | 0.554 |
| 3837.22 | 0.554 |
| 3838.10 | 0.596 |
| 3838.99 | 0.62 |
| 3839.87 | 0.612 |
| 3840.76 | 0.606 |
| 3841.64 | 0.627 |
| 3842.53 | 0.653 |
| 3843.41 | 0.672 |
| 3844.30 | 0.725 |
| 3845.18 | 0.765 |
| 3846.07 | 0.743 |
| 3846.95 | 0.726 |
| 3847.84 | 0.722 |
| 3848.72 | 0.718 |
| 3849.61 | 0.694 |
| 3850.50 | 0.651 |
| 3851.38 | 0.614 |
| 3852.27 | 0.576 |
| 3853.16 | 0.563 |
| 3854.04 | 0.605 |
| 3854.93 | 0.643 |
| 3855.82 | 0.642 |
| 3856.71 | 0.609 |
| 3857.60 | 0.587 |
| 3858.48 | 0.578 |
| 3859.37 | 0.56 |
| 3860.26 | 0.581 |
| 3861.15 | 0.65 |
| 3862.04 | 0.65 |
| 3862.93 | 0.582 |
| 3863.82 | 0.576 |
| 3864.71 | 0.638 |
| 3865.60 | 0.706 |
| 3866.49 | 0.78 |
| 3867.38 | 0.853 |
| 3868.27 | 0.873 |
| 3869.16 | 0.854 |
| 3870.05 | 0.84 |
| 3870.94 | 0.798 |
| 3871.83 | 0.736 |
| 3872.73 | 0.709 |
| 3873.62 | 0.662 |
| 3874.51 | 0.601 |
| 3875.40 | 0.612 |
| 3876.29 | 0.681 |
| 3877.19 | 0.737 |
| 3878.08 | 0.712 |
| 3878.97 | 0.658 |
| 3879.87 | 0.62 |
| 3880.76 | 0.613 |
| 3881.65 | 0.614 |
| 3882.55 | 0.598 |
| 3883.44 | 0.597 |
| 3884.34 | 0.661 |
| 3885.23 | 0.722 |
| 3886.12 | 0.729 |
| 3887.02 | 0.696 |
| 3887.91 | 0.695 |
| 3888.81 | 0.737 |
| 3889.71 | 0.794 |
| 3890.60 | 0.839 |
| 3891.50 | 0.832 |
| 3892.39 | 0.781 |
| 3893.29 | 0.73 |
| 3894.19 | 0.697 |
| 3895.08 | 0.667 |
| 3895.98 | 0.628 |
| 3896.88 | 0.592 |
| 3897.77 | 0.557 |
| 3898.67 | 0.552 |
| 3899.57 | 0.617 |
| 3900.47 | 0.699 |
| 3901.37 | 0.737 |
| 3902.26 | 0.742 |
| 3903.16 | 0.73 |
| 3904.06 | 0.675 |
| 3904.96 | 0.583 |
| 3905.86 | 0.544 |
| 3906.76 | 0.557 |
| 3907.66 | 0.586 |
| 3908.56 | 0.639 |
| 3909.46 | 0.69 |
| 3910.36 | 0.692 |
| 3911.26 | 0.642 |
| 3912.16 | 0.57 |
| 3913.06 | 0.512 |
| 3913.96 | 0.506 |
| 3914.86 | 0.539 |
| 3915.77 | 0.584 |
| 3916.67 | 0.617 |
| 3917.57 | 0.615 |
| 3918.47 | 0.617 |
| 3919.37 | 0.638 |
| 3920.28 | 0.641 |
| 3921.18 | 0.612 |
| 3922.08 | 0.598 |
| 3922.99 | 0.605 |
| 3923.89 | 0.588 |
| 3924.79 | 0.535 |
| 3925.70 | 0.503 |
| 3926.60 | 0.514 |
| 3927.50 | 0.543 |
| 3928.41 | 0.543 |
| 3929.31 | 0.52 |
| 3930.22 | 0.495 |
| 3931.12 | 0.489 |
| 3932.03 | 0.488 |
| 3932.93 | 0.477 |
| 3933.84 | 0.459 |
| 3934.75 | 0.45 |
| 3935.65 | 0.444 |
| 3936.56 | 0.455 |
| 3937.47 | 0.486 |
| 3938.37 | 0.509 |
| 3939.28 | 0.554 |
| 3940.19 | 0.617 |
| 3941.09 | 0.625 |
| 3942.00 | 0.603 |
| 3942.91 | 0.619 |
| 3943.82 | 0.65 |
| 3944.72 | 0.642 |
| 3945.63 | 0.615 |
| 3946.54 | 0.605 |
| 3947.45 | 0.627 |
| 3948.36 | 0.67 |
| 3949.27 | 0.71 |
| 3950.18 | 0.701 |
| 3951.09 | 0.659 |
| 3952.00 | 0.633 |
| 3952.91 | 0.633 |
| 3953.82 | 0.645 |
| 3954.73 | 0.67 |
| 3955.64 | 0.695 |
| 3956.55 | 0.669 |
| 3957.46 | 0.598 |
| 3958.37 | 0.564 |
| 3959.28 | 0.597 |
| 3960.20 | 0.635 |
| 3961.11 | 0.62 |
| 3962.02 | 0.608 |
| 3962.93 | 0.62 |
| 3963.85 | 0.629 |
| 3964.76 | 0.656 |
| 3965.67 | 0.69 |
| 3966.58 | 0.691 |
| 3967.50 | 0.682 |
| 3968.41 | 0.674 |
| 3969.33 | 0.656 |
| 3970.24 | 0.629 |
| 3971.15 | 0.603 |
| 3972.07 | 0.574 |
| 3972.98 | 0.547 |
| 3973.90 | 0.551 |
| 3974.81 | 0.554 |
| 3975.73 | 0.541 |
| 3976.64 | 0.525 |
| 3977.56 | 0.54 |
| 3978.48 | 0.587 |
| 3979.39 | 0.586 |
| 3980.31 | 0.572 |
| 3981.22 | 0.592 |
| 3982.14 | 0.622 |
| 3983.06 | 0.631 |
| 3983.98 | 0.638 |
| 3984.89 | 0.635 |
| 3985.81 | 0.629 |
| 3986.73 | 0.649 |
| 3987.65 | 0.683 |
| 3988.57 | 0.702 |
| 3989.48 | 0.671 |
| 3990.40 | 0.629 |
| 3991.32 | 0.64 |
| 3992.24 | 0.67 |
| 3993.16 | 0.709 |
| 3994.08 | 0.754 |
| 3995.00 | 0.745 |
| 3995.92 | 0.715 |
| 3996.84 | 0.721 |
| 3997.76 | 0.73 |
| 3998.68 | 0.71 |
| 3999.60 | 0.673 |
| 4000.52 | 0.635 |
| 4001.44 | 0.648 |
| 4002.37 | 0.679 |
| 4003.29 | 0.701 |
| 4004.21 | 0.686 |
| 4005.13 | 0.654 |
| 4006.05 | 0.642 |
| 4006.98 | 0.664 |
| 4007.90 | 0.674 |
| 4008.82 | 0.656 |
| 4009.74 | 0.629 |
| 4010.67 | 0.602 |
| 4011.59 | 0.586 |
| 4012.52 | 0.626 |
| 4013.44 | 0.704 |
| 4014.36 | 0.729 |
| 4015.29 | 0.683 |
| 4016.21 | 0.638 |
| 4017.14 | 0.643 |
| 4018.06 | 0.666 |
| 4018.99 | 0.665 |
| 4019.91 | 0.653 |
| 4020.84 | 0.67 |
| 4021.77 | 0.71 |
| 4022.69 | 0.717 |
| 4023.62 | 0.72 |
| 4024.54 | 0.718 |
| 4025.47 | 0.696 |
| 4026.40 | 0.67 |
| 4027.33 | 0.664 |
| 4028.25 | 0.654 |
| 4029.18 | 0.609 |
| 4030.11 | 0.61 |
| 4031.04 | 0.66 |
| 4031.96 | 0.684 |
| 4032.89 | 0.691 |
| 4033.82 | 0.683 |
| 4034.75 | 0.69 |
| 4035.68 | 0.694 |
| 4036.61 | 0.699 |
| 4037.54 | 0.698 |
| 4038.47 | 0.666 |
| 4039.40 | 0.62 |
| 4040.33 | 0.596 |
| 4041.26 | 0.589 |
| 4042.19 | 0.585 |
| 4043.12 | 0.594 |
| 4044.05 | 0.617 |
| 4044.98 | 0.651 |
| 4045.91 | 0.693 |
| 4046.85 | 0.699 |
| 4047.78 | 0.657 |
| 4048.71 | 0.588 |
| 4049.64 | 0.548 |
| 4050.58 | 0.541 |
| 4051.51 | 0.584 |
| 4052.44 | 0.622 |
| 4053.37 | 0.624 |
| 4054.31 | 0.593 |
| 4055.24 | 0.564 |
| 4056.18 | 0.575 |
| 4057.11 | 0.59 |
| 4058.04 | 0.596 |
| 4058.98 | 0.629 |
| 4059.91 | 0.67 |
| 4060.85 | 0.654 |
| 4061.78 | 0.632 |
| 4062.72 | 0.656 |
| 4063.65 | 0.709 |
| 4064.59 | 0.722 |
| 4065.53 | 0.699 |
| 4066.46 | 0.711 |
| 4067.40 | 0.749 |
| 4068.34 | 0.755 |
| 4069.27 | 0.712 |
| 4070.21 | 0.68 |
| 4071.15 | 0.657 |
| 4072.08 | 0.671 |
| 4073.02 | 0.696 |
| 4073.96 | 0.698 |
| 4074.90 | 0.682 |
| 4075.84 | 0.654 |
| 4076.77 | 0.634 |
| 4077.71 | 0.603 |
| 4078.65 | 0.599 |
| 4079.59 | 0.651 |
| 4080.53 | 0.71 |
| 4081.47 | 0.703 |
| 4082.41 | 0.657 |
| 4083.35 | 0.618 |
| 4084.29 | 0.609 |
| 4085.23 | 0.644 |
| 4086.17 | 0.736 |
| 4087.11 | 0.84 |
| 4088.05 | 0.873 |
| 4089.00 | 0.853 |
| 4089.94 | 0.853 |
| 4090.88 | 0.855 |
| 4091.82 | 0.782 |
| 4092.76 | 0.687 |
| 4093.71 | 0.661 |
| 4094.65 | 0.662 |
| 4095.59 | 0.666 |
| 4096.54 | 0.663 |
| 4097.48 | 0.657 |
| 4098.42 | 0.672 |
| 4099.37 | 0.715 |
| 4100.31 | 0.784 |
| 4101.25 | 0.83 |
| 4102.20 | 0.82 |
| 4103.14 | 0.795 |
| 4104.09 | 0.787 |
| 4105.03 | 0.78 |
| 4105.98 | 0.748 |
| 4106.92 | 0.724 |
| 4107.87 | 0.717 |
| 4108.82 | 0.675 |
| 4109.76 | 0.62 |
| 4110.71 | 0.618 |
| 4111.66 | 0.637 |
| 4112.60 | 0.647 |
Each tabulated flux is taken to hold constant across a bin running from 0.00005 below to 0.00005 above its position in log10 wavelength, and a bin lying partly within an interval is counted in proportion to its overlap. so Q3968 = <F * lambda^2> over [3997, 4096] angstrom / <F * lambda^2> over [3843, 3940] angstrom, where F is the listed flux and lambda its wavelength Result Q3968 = 1.14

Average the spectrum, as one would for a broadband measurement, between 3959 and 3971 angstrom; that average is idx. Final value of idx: 0.645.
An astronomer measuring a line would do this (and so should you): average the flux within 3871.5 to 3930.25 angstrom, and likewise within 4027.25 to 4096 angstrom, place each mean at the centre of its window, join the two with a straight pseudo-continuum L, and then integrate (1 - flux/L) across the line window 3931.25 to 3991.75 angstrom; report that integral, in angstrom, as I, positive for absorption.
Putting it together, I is 4.00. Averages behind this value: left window 0.638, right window 0.667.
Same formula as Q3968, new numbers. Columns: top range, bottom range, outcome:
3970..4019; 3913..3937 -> 1.23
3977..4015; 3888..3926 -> 1.08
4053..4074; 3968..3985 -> 1.17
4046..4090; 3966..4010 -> 1.08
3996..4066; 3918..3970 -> 1.14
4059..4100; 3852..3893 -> 1.13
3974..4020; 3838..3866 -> 1.09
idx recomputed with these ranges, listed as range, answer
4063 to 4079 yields 0.685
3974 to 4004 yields 0.647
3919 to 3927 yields 0.581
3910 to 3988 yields 0.594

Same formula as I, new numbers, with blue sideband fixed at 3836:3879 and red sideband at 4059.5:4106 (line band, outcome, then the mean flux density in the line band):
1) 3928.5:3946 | 3.76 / 0.537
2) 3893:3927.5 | 3.31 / 0.613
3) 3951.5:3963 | 0.95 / 0.63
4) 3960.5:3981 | 2.48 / 0.606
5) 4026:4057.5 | 3.16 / 0.632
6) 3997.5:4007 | 0.29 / 0.674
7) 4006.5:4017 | 0.66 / 0.653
